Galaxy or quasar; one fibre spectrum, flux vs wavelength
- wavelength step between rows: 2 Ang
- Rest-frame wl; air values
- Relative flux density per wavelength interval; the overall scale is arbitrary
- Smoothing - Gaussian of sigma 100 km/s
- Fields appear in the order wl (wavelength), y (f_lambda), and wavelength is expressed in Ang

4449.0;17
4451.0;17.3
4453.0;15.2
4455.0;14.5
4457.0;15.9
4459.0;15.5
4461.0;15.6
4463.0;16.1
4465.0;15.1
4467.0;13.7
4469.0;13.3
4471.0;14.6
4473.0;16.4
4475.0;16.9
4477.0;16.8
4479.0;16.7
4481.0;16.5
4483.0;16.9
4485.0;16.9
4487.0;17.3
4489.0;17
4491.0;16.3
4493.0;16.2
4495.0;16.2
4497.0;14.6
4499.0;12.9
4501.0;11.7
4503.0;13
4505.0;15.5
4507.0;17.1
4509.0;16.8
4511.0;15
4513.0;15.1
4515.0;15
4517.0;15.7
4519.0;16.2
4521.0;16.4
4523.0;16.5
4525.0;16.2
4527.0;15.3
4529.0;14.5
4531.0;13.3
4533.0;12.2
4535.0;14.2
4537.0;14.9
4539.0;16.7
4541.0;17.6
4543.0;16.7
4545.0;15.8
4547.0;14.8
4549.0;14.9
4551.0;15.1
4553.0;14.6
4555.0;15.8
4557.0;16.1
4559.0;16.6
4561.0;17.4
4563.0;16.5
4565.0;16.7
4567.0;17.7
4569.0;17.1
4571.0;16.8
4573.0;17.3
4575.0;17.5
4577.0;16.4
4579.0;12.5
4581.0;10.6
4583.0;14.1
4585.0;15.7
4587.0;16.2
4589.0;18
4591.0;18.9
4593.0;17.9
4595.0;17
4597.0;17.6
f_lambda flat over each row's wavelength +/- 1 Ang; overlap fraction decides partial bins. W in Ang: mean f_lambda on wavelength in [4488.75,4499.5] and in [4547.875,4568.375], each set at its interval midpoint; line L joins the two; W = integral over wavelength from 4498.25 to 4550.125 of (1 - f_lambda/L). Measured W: 2.2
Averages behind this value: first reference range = 15.6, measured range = 15.2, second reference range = 16.1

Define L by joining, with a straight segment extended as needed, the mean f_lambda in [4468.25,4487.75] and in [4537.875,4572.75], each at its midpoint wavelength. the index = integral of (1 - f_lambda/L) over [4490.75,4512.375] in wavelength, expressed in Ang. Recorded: 1.7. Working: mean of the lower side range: 16.3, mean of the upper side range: 16.3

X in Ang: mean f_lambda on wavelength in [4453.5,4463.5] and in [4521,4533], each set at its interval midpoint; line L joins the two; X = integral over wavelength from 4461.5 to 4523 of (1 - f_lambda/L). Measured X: -1.5 Ang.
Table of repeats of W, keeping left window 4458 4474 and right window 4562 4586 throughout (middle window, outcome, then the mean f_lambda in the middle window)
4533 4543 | 0.0 Ang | 15.6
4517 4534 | 0.3 Ang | 15.1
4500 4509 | 0.4 Ang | 14.6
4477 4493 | -1.7 Ang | 16.8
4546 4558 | 0.3 Ang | 15.2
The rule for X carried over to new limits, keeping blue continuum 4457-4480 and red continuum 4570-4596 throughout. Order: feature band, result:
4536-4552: 0.1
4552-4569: -0.5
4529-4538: 1.2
